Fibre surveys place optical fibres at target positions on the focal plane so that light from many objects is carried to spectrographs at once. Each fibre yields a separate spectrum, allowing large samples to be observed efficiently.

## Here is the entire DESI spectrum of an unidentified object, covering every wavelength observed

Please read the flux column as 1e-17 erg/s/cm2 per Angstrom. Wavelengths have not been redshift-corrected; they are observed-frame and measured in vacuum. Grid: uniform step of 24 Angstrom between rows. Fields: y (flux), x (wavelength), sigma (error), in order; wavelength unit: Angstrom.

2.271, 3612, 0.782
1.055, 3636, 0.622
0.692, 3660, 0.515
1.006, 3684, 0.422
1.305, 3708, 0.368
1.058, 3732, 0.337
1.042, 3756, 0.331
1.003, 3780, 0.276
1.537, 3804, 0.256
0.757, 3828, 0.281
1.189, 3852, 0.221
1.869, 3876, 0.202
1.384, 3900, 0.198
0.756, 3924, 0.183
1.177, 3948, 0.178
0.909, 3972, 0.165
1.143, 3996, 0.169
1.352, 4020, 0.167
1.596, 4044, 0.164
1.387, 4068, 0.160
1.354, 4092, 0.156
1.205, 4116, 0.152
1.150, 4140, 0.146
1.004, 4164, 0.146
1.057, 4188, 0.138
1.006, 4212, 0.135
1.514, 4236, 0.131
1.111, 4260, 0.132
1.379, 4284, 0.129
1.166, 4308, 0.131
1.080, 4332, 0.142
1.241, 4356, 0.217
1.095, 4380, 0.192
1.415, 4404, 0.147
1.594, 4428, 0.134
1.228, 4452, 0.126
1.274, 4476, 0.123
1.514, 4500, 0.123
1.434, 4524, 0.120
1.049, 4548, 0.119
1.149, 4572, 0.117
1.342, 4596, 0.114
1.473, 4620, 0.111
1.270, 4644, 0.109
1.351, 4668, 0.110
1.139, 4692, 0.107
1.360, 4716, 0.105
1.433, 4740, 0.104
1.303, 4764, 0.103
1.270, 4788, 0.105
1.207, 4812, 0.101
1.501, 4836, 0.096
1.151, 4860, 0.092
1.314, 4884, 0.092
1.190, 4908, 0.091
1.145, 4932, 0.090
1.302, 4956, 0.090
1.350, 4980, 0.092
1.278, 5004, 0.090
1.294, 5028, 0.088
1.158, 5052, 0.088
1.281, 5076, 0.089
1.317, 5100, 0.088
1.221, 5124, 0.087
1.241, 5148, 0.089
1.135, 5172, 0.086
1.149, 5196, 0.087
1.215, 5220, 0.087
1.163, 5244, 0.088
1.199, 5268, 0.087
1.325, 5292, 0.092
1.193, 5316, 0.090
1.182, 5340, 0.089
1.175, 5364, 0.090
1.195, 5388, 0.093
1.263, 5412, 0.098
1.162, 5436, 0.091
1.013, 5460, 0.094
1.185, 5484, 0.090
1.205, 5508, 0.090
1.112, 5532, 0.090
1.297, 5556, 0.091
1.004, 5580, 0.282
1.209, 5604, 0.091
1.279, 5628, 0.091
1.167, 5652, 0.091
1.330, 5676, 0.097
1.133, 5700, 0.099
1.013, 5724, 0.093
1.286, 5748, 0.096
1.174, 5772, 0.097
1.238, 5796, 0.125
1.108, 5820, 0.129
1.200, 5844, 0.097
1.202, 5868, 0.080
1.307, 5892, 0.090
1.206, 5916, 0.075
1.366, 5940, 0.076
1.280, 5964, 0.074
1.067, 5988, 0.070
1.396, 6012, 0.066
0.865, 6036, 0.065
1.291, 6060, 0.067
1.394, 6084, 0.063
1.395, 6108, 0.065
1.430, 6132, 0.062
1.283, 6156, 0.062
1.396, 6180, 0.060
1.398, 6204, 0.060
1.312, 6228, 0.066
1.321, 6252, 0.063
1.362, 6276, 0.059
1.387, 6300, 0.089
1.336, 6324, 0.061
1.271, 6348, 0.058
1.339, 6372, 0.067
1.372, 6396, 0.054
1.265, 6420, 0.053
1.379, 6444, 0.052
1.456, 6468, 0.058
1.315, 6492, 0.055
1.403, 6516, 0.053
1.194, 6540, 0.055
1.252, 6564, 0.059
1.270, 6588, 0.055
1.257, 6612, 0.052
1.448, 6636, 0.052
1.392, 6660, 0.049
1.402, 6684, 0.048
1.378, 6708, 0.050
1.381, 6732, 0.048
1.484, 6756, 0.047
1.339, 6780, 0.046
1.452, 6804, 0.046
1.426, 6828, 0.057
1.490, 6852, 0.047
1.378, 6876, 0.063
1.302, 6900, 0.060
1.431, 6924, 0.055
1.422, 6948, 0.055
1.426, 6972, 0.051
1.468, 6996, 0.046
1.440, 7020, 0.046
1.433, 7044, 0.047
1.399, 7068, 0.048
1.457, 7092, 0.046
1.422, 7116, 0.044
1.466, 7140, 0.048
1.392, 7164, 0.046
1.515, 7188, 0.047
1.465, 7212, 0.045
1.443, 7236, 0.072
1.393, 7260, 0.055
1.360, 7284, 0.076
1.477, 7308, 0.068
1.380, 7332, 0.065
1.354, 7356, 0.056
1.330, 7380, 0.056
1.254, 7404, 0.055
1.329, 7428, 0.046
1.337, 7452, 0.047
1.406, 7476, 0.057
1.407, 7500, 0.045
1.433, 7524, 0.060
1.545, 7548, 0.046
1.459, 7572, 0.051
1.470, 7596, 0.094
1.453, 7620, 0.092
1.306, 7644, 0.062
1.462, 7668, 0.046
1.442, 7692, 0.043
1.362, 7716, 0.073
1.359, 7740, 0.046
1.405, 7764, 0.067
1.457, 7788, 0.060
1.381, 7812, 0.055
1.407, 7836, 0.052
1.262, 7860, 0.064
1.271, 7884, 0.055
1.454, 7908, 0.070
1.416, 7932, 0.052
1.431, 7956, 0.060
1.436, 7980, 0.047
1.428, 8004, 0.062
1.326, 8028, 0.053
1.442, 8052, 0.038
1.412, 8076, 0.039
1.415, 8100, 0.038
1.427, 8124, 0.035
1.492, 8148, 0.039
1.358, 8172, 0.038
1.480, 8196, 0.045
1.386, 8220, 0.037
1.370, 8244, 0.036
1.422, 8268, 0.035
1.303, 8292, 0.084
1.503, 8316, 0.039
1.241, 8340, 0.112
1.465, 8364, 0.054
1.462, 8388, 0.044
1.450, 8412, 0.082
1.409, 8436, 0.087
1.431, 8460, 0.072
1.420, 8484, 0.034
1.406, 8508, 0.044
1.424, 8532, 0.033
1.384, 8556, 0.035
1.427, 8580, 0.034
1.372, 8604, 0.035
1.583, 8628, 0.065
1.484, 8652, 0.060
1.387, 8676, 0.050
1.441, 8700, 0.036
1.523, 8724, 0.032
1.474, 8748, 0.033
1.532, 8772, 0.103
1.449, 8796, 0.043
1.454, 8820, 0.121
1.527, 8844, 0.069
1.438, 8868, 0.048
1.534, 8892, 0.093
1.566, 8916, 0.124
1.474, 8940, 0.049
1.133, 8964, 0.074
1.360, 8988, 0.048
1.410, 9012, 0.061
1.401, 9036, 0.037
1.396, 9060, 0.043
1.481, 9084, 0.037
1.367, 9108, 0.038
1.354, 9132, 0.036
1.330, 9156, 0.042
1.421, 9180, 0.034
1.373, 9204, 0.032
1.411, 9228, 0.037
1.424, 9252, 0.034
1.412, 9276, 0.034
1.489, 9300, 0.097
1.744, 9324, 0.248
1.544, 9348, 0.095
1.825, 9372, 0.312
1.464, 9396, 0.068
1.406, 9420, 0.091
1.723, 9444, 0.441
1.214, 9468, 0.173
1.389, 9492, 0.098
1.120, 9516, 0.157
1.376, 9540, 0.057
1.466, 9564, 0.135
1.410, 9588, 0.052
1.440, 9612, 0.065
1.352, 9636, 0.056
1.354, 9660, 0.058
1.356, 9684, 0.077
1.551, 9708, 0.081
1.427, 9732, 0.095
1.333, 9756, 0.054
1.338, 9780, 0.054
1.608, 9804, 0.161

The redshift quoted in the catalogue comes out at 0.52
